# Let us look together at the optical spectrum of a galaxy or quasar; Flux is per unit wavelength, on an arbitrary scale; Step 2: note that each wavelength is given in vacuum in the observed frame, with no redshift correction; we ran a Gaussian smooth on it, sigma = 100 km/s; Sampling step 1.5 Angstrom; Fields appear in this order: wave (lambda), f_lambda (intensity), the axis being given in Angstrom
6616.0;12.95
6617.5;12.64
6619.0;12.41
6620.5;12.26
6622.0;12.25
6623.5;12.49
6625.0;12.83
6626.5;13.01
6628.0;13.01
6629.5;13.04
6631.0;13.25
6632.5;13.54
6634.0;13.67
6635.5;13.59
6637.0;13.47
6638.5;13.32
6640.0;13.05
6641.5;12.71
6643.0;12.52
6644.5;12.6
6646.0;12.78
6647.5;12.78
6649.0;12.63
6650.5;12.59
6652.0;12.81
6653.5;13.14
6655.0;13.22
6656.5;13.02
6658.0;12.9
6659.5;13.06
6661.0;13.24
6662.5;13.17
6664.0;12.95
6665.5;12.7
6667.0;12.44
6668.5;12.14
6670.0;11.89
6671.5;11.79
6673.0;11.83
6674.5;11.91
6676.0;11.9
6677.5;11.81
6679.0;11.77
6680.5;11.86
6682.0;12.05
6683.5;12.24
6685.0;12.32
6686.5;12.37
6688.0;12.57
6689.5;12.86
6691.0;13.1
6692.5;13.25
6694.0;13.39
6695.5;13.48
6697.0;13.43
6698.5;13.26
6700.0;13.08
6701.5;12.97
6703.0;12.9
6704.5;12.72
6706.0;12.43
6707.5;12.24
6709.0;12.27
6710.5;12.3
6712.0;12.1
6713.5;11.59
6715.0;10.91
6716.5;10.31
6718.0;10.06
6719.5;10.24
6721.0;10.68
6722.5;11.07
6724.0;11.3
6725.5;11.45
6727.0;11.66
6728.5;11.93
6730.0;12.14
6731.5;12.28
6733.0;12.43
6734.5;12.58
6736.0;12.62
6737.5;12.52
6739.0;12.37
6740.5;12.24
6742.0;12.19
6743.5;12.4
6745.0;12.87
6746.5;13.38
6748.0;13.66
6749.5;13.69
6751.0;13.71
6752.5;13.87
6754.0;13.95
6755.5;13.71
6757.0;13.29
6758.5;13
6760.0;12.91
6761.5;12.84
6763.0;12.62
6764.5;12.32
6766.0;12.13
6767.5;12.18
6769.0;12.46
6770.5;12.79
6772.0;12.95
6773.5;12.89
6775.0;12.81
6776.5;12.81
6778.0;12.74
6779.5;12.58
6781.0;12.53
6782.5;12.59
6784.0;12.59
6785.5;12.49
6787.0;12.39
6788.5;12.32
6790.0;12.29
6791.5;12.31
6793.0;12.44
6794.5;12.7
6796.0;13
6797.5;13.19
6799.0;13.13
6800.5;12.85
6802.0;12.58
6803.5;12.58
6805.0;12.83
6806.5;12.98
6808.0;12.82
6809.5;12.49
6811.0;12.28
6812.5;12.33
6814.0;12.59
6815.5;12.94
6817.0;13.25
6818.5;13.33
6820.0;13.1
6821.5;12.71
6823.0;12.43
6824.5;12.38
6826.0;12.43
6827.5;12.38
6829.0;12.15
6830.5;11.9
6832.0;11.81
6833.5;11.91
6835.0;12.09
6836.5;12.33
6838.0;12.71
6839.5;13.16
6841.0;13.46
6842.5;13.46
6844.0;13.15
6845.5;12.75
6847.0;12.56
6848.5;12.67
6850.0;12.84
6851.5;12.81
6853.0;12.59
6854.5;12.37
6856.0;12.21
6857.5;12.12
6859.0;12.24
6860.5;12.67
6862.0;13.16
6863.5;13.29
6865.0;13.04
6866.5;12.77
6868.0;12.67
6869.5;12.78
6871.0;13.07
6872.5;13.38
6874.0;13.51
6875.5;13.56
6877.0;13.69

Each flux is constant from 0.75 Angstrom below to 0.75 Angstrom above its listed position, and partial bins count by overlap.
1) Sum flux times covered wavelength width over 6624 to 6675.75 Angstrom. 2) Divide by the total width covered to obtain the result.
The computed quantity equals 12.8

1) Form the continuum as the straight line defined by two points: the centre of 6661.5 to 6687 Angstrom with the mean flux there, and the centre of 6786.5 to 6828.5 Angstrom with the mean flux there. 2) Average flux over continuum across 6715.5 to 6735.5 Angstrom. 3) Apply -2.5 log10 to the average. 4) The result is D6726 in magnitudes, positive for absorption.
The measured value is 0.09 mag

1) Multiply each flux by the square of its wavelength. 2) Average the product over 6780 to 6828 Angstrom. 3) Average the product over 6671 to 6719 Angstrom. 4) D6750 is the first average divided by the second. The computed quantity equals 1.07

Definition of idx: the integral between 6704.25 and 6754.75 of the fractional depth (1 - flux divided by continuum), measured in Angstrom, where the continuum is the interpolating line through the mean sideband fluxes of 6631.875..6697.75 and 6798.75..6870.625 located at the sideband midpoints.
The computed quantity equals 2.1 Angstrom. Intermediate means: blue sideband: 12.7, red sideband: 12.7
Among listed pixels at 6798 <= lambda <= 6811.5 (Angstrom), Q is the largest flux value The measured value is 13.13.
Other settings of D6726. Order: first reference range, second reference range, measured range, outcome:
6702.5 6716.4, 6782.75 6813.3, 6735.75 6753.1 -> -0.06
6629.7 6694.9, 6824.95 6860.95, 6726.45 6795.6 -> -0.01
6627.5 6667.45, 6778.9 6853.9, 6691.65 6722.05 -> 0.06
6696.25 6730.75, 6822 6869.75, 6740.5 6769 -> -0.08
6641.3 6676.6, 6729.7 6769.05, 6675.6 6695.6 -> 0.02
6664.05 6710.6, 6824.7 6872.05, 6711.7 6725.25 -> 0.15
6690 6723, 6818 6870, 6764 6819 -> -0.02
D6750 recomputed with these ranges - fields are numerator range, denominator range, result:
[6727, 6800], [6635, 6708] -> 1.03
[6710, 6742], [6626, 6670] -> 0.92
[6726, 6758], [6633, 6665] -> 1.01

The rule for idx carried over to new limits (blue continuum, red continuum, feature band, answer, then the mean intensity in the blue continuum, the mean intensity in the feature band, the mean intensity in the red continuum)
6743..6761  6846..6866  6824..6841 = 0.63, 13.4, 12.3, 12.7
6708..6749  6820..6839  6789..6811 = -0.92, 11.9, 12.7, 12.3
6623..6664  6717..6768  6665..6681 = 1.05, 13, 12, 12.4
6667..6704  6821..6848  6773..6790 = -0.09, 12.5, 12.6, 12.5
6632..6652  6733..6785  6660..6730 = 4.09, 13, 12.2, 12.8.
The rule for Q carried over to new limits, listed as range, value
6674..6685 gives 12.32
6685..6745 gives 13.48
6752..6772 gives 13.95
